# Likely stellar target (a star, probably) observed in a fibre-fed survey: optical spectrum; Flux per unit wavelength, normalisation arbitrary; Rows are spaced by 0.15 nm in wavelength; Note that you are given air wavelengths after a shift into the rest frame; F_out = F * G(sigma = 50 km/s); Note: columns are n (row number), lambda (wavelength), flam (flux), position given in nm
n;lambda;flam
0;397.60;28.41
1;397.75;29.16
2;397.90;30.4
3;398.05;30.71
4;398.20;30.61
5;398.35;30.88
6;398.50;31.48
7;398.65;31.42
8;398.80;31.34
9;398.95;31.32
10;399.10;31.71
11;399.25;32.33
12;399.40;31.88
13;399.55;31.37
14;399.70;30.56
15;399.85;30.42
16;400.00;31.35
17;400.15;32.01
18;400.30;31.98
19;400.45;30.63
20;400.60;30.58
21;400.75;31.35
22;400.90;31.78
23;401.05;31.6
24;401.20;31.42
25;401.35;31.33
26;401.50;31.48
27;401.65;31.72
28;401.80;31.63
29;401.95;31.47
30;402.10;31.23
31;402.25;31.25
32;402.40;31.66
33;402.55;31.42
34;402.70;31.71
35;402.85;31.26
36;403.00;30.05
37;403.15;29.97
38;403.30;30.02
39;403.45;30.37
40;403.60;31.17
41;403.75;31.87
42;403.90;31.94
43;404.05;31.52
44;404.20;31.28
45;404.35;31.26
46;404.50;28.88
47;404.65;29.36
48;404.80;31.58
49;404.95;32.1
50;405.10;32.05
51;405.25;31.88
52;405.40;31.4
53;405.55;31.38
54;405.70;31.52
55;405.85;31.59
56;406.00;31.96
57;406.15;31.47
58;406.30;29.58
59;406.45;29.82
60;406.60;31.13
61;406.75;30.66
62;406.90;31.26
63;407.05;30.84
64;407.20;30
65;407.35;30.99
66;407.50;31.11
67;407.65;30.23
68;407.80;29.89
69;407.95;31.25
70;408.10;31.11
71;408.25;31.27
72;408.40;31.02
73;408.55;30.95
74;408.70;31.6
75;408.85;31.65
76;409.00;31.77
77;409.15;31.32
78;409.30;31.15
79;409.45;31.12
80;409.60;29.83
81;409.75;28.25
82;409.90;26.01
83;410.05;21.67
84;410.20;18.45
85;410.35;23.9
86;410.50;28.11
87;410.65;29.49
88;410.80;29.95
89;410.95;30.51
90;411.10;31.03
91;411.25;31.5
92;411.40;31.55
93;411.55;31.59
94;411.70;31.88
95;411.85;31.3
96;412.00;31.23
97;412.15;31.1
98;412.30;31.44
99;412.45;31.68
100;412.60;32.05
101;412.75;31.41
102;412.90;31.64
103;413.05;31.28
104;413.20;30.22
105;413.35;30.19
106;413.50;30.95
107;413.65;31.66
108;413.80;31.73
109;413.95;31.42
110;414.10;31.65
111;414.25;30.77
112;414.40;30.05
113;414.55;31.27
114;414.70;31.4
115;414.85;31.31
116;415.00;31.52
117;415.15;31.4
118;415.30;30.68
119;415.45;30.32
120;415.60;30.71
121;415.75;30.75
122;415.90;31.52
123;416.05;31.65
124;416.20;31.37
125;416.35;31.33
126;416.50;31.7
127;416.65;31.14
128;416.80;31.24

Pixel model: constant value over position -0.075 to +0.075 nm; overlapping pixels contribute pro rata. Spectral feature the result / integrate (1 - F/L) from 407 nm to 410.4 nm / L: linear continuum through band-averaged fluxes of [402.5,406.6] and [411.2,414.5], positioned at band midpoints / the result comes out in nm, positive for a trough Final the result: 0.19 nm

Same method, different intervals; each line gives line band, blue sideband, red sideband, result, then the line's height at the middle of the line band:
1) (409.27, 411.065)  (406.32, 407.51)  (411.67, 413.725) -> 0.21 nm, 31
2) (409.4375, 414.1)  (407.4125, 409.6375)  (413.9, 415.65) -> 0.18 nm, 31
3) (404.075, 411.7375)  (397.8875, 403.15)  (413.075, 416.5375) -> 0.24 nm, 31.2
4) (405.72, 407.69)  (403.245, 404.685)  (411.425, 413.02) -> 0.01 nm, 31.1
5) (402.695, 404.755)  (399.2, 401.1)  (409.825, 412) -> -0.02 nm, 30.4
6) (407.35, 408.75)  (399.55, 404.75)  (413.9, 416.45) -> 0.01 nm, 31.1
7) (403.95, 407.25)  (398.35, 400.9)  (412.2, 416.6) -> 0.03 nm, 31.3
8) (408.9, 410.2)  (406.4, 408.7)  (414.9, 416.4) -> 0.11 nm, 30.9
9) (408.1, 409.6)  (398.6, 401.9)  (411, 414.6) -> 0.00 nm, 31.3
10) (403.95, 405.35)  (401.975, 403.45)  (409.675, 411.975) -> -0.04 nm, 30.3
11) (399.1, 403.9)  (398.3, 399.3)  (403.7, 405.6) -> 0.02 nm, 31.4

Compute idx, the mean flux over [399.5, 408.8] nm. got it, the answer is 31.1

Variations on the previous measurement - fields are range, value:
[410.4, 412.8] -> 30.9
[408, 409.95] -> 30.6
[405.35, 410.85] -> 29.8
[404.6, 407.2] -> 31.1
